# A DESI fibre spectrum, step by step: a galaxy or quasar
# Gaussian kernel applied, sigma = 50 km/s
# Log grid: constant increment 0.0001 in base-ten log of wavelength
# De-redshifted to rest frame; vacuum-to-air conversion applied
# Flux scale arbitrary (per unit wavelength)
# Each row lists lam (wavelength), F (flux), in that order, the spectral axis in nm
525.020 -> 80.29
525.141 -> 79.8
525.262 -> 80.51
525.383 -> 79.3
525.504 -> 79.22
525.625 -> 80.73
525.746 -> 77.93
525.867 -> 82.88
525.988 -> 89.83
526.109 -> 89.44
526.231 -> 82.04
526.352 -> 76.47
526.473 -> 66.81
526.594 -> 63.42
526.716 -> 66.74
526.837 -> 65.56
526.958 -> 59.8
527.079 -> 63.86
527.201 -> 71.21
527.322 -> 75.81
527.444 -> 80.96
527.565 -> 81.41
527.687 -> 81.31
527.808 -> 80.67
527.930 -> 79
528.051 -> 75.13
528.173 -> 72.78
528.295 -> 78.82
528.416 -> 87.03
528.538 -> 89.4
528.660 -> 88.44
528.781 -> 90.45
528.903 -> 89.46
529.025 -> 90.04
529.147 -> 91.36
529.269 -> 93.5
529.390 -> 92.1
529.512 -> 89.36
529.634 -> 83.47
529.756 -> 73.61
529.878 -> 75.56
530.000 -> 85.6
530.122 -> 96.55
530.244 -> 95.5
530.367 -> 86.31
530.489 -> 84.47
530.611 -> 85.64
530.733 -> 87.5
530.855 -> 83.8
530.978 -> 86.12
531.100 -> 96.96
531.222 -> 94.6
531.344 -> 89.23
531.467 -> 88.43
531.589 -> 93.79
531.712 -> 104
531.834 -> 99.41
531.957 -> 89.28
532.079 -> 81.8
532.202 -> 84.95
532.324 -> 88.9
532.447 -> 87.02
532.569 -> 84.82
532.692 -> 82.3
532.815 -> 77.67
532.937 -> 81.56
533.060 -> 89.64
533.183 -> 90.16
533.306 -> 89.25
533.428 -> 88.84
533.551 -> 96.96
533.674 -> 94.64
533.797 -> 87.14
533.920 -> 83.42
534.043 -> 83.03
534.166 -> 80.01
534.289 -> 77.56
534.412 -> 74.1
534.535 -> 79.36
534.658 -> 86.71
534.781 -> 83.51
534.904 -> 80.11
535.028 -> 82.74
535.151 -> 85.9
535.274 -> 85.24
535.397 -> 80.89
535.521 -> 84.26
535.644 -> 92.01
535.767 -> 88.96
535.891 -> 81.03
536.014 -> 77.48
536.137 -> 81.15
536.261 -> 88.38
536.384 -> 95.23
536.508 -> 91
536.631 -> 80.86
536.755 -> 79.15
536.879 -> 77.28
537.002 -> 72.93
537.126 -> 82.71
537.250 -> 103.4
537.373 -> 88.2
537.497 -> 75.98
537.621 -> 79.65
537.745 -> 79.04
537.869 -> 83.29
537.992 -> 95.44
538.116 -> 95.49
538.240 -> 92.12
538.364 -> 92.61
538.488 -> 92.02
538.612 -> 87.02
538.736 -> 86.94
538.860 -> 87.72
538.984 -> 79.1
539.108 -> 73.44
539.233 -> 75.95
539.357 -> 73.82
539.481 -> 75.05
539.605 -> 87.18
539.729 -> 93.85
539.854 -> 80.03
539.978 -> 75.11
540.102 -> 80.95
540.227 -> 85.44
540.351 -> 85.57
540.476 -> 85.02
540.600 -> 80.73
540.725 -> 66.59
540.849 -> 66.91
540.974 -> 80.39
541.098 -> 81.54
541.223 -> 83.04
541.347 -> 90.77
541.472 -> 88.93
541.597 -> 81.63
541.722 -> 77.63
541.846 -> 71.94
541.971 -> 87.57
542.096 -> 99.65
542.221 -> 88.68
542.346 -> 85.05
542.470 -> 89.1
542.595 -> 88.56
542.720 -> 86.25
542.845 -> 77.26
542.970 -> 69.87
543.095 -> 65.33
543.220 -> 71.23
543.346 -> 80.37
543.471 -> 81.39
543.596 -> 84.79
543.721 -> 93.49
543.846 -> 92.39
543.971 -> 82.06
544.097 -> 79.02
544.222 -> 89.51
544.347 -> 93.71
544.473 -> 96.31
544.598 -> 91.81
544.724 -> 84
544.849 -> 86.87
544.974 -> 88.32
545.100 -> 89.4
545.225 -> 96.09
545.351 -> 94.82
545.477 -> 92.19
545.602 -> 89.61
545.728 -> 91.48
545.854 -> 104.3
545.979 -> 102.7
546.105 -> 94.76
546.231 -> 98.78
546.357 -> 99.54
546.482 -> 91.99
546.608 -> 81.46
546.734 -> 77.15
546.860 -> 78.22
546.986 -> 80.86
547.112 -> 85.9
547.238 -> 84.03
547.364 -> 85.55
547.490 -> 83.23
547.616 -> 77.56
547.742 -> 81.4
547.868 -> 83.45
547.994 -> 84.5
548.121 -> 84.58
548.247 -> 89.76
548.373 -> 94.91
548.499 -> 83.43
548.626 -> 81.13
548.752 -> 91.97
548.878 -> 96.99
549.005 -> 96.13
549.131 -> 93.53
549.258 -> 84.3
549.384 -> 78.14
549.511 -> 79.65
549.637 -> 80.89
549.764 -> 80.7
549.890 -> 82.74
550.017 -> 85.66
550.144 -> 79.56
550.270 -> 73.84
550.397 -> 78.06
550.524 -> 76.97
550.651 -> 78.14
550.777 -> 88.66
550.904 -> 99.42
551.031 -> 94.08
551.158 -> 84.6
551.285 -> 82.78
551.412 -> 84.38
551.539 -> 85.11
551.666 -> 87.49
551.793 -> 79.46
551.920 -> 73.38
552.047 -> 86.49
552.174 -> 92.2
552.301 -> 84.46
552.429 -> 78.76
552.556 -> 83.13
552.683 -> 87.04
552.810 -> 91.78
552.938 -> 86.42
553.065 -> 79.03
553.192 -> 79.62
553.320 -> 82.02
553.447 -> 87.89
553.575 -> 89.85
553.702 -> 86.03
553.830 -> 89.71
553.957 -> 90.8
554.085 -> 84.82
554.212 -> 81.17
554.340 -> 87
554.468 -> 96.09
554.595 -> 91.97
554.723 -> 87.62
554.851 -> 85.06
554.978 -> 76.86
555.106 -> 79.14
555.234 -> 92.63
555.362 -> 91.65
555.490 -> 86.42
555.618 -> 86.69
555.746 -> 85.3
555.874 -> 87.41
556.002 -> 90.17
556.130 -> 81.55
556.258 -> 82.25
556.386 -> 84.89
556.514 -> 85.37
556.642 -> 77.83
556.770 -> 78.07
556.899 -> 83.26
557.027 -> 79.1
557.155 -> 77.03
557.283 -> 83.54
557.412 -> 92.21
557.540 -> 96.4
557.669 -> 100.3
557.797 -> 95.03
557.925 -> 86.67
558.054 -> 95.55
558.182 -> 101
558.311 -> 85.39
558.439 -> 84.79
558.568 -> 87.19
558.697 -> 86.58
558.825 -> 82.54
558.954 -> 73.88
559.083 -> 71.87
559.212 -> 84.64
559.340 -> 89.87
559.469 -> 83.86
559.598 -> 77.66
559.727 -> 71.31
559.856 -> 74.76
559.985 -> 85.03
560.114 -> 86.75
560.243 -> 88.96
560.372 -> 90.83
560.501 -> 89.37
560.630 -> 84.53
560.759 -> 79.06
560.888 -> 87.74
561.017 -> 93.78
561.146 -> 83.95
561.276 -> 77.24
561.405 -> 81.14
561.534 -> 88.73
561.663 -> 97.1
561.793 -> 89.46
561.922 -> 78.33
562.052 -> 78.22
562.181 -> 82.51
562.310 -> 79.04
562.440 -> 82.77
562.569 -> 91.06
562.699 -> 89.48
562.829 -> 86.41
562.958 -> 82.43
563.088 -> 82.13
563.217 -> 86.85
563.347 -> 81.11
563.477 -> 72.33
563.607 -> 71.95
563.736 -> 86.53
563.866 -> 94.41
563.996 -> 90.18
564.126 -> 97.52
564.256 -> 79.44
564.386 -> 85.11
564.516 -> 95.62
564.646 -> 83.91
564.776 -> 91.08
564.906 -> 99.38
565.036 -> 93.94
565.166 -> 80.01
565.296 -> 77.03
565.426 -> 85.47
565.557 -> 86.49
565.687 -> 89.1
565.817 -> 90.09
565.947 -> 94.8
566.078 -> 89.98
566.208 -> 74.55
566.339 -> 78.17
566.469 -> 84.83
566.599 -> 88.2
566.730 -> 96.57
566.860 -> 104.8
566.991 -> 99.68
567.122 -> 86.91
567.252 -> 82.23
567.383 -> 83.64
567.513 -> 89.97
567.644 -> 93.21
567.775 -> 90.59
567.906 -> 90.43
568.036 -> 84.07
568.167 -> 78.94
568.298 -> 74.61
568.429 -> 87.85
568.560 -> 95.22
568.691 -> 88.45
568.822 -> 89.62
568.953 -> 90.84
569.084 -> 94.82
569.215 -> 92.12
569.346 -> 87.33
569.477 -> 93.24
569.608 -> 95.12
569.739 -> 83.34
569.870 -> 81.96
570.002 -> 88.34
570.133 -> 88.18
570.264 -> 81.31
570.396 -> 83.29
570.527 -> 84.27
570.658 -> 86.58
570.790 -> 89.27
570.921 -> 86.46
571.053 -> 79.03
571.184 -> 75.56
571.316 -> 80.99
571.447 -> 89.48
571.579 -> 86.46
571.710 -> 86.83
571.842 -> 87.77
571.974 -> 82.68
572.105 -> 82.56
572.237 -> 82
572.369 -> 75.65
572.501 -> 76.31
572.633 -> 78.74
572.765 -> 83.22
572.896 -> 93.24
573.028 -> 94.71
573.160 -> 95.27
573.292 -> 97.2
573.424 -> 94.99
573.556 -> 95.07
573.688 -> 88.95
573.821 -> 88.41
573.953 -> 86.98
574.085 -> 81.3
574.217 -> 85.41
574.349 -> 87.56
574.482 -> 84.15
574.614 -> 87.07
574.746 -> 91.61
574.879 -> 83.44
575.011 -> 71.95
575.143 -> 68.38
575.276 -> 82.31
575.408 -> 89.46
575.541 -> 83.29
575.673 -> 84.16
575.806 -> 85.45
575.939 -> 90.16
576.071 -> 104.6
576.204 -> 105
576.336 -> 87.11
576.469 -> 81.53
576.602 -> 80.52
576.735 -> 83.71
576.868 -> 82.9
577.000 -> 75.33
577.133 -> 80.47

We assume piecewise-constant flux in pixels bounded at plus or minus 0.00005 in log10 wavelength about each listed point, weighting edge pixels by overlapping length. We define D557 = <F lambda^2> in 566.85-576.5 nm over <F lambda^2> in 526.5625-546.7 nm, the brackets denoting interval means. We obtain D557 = 1.16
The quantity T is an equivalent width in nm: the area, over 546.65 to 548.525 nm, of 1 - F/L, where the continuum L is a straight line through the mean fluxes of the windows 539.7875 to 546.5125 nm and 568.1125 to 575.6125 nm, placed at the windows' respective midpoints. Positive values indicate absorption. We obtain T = 0.050 nm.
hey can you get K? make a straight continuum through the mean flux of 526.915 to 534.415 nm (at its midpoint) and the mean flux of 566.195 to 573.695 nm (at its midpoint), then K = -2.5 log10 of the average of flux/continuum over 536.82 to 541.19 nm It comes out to 0.038 mag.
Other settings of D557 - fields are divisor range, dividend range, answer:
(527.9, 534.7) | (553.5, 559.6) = 1.09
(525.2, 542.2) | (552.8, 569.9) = 1.14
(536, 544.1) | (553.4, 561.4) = 1.10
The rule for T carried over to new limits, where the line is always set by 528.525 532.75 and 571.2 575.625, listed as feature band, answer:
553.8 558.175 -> -0.008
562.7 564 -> 0.042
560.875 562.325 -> 0.025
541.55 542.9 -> 0.044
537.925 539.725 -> 0.051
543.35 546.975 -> -0.097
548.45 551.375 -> 0.080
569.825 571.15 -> 0.015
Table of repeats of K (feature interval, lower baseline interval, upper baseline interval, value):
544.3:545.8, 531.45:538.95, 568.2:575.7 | -0.063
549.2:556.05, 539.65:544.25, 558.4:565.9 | -0.015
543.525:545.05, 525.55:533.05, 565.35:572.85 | -0.048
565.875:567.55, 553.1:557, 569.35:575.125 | -0.038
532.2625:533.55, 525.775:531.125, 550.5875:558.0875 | -0.051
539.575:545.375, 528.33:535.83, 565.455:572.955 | 0.036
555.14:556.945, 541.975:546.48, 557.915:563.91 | 0.006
